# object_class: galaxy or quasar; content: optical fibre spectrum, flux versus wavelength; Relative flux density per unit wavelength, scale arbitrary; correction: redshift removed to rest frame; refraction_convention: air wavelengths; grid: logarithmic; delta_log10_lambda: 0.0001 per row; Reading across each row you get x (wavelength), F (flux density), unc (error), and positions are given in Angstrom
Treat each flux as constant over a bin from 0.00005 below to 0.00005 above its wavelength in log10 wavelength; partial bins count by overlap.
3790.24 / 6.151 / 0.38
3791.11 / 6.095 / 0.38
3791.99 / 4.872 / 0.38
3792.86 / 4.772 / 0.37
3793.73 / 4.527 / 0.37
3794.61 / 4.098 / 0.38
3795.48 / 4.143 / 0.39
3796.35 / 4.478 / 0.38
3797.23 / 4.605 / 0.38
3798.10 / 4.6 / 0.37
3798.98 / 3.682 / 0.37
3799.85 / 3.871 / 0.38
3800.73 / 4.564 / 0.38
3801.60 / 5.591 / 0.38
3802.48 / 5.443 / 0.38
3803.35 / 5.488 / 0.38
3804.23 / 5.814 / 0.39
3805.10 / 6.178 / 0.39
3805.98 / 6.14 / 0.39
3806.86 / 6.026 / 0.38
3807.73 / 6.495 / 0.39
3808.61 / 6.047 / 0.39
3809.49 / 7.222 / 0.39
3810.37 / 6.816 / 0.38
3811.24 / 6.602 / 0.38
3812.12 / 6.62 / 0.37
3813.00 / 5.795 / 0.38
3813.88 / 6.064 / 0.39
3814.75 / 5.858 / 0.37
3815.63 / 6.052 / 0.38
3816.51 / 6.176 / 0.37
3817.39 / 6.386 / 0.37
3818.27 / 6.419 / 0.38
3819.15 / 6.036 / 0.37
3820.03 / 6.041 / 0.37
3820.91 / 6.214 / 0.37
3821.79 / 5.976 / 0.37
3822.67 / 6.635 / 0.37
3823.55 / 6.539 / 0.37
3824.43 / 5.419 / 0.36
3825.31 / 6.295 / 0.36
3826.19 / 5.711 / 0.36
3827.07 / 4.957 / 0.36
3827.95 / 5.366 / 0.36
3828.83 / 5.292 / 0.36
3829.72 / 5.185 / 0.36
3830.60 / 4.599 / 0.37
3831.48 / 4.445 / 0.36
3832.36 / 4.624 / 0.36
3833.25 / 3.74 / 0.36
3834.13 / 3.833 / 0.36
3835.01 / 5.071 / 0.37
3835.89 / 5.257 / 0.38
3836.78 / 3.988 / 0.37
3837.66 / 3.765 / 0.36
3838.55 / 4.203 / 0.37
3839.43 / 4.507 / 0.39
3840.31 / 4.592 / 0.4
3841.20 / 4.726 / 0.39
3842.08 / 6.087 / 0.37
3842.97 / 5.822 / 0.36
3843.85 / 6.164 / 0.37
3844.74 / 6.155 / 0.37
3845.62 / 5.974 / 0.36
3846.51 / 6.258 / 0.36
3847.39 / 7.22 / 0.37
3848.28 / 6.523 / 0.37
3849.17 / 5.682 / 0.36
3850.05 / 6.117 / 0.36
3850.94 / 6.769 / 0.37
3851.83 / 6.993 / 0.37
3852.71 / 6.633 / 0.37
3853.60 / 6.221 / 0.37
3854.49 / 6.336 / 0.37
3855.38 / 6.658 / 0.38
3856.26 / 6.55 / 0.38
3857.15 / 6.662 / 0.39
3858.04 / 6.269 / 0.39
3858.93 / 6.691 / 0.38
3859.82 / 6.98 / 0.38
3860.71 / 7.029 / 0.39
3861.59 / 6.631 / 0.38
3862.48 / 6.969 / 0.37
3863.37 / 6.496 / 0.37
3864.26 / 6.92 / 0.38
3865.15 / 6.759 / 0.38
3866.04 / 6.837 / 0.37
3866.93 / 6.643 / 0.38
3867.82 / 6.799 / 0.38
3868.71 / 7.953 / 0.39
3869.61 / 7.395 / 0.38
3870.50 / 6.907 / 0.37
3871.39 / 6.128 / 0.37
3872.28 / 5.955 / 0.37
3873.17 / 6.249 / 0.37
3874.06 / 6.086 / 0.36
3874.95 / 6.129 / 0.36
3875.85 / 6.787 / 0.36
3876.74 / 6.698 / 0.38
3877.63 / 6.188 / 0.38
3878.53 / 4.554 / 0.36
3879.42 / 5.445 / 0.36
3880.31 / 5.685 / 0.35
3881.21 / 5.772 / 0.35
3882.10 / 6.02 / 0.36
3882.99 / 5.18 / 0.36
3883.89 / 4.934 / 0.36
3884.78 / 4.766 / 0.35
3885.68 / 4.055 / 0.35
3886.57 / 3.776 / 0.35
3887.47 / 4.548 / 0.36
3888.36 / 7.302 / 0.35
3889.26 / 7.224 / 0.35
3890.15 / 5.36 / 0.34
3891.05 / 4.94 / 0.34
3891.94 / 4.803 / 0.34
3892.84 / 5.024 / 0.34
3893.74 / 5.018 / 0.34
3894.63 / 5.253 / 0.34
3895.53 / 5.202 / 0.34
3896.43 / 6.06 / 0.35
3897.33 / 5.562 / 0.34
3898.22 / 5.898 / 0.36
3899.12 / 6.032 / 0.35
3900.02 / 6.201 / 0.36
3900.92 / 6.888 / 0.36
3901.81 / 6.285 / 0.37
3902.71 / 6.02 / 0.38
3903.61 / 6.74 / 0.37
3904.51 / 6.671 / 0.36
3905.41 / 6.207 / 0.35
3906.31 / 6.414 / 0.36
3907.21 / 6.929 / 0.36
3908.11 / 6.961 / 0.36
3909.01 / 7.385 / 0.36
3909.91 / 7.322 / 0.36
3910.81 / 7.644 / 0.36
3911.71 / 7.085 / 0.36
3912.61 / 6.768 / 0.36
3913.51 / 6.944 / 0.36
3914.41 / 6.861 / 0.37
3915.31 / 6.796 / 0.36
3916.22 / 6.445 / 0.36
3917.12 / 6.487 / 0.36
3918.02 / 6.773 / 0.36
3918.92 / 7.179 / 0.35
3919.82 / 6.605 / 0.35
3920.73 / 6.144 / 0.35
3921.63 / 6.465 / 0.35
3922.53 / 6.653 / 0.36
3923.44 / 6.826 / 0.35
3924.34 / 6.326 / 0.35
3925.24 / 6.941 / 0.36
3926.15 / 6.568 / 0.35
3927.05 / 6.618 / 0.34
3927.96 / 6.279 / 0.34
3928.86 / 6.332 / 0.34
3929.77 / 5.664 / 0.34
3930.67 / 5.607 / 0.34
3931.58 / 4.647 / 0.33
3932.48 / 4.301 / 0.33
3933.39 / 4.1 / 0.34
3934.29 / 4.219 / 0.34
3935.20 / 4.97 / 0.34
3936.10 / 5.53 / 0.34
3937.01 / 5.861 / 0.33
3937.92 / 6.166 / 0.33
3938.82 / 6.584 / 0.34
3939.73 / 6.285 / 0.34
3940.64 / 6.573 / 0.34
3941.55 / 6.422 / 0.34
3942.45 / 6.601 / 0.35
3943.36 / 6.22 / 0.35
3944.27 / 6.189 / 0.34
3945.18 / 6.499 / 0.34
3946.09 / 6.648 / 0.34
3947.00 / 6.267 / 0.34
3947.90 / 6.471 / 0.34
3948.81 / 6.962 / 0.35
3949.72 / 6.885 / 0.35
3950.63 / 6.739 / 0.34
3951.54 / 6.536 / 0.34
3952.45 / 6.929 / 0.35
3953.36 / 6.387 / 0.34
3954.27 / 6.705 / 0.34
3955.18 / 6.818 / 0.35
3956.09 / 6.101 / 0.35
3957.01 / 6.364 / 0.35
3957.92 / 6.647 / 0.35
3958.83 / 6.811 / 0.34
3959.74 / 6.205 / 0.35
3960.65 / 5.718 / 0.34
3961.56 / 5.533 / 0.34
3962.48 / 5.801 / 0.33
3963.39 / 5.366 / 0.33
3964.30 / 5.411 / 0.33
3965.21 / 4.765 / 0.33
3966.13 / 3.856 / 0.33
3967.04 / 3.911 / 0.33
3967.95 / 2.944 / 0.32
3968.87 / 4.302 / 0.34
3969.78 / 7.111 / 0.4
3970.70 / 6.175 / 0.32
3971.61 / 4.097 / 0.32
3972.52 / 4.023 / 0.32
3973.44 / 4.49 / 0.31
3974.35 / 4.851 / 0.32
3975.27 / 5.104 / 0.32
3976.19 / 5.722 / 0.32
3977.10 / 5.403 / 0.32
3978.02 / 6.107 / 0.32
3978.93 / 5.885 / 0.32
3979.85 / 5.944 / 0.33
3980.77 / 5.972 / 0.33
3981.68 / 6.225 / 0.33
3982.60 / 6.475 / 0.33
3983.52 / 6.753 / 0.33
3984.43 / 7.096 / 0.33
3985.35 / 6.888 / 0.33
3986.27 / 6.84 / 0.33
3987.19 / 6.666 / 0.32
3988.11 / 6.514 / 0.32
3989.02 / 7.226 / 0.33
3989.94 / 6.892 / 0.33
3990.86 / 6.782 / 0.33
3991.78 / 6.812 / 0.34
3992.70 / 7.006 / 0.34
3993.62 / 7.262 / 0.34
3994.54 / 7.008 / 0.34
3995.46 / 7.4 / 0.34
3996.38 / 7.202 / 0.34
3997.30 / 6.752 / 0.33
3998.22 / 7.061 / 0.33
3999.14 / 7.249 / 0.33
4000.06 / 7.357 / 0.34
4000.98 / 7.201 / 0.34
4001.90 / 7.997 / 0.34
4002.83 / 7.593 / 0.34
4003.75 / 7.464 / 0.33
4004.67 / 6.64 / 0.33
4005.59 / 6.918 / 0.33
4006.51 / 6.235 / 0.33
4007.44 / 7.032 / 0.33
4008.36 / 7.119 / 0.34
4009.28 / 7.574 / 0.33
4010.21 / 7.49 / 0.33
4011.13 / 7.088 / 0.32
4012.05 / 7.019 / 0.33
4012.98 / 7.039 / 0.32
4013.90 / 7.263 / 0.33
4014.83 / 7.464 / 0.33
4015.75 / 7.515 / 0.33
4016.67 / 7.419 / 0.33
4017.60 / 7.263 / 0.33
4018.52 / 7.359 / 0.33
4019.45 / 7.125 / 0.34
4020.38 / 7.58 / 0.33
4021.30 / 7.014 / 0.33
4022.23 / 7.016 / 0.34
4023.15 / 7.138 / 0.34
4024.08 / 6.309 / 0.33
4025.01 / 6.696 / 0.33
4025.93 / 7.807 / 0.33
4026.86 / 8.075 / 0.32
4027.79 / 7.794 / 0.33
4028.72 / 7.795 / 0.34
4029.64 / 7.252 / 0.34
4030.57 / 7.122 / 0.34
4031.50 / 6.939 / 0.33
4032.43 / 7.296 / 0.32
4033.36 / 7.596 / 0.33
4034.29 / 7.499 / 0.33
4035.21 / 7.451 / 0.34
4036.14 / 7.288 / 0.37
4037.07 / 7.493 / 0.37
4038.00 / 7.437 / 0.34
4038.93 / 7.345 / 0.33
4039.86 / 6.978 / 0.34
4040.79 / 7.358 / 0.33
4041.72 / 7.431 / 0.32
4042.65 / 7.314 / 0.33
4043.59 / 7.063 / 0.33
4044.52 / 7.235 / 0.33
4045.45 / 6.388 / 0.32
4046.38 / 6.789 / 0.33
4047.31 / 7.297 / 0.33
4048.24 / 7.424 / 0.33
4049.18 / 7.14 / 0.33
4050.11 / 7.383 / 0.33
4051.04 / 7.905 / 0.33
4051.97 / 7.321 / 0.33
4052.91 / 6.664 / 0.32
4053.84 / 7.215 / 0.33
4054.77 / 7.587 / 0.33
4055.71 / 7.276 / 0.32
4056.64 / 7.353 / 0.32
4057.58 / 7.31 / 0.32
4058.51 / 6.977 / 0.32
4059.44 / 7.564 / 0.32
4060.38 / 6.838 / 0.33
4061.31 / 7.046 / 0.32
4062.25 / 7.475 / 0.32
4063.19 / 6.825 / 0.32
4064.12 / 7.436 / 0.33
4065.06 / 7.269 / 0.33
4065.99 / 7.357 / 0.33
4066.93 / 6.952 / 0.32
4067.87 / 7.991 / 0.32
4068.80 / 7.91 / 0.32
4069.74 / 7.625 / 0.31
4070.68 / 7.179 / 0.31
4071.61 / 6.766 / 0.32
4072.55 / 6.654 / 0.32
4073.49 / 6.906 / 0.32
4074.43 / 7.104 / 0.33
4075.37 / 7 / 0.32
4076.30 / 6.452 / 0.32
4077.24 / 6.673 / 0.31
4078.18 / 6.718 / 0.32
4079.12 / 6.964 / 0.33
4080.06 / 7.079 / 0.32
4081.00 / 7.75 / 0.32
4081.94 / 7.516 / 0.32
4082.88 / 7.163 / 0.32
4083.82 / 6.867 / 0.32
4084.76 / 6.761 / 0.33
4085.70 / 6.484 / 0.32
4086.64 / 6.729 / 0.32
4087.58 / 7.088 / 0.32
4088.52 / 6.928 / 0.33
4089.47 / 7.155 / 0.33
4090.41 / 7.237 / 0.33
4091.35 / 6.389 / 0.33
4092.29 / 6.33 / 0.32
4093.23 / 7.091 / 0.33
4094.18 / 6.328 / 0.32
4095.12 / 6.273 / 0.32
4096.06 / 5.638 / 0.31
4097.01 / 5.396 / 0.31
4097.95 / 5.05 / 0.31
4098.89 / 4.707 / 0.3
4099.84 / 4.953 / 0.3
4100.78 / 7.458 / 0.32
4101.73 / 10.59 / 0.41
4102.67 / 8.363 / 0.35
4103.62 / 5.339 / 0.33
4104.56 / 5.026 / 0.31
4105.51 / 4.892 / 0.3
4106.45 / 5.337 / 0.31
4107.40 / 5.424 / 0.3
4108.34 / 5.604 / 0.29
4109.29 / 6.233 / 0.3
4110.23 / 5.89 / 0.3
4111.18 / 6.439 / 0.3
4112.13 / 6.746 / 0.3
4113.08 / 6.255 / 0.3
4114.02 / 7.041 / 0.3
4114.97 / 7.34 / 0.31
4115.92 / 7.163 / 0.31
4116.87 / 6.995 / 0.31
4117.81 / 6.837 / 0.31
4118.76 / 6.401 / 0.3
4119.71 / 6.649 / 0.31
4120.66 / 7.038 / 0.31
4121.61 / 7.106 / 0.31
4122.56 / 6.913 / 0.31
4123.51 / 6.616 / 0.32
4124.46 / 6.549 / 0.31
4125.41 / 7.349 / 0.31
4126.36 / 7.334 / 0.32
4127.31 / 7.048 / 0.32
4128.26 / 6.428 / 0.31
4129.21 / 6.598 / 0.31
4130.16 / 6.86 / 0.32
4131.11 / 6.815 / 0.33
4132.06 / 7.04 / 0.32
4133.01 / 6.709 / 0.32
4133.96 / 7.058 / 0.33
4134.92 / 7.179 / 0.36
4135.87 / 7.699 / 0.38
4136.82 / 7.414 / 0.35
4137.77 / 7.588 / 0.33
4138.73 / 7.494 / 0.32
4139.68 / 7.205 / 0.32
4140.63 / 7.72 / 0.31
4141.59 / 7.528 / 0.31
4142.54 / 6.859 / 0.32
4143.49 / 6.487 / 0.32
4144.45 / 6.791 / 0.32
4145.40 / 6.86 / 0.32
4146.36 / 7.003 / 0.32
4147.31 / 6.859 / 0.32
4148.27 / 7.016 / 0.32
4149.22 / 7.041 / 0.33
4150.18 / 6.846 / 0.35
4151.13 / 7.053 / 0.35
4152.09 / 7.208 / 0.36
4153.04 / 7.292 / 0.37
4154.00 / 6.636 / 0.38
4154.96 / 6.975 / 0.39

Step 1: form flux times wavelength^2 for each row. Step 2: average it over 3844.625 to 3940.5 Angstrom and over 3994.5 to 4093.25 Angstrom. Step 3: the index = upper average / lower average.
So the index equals 1.25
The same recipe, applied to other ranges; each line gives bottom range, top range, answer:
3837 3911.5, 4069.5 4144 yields 1.24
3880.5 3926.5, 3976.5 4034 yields 1.20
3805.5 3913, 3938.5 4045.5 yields 1.18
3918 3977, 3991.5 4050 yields 1.28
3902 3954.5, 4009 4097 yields 1.19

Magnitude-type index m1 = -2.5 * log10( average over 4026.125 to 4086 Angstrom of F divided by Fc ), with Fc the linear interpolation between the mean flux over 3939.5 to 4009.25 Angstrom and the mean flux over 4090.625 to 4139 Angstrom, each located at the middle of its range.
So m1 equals -0.12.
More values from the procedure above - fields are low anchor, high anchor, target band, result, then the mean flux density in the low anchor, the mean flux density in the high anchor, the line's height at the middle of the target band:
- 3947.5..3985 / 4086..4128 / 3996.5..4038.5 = -0.196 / 5.8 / 6.53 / 6.06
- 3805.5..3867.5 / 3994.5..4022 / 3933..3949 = 0.119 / 5.96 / 7.22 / 6.72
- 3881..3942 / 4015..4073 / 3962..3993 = 0.162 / 6.04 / 7.27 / 6.65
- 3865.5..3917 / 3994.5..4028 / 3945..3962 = 0.035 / 6.14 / 7.22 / 6.7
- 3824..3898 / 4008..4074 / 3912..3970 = 0.063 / 5.79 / 7.27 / 6.45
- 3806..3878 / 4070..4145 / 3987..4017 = -0.106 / 6.05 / 6.75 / 6.47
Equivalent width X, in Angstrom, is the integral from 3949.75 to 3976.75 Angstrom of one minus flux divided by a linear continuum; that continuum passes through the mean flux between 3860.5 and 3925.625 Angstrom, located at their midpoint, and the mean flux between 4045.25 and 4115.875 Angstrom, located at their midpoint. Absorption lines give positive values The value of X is 3.68 Angstrom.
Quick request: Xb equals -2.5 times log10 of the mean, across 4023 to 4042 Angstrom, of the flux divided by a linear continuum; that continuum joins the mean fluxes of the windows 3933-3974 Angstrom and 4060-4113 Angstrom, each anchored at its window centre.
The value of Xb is -0.16 mag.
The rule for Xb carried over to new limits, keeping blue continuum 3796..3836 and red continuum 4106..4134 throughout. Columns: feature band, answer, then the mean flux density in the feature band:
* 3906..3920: -0.170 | 6.93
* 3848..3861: -0.146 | 6.53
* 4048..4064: -0.131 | 7.25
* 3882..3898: 0.111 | 5.27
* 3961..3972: 0.228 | 4.95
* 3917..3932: -0.070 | 6.36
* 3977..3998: -0.084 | 6.68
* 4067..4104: -0.050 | 6.84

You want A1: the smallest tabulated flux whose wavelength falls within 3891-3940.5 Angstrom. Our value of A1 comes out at 4.1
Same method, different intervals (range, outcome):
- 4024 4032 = 6.309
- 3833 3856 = 3.74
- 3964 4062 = 2.944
